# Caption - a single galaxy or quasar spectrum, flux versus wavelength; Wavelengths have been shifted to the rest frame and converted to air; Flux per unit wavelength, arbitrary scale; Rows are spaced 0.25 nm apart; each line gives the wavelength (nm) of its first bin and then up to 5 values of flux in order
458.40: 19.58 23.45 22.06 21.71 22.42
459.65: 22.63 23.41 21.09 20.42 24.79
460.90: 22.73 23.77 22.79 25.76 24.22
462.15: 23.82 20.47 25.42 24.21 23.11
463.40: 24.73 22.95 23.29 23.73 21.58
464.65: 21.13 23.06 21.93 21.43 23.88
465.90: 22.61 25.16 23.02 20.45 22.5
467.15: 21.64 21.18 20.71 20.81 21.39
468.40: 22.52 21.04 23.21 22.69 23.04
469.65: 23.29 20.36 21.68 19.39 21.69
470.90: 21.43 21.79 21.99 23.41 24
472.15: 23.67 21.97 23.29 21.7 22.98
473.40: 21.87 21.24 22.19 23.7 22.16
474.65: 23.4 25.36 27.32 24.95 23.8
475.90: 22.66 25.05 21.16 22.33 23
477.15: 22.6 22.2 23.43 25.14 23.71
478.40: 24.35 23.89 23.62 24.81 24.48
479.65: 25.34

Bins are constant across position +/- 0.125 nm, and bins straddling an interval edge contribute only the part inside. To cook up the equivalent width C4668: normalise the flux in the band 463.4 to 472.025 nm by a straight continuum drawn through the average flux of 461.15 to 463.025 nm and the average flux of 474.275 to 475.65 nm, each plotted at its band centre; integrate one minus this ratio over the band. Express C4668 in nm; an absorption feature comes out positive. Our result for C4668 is 0.69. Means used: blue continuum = 23.8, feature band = 22.2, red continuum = 24.6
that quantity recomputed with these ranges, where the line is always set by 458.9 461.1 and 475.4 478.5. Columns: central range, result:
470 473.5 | 0.132 nm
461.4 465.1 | -0.121 nm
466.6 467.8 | 0.078 nm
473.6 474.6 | 0.030 nm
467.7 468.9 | 0.068 nm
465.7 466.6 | -0.024 nm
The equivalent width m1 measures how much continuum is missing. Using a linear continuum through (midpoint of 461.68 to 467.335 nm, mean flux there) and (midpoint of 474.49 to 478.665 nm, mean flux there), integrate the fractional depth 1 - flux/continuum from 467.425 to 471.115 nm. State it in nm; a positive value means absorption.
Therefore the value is 0.26 nm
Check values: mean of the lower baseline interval 23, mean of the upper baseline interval 23.8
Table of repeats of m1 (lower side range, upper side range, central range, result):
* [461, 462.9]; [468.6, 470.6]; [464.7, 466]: 0.02 nm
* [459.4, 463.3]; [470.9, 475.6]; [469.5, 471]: 0.12 nm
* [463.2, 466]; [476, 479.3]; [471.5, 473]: 0.01 nm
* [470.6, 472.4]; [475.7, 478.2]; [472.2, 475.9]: -0.07 nm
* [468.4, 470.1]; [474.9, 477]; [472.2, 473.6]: 0.05 nm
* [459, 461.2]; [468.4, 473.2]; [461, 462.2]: -0.09 nm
